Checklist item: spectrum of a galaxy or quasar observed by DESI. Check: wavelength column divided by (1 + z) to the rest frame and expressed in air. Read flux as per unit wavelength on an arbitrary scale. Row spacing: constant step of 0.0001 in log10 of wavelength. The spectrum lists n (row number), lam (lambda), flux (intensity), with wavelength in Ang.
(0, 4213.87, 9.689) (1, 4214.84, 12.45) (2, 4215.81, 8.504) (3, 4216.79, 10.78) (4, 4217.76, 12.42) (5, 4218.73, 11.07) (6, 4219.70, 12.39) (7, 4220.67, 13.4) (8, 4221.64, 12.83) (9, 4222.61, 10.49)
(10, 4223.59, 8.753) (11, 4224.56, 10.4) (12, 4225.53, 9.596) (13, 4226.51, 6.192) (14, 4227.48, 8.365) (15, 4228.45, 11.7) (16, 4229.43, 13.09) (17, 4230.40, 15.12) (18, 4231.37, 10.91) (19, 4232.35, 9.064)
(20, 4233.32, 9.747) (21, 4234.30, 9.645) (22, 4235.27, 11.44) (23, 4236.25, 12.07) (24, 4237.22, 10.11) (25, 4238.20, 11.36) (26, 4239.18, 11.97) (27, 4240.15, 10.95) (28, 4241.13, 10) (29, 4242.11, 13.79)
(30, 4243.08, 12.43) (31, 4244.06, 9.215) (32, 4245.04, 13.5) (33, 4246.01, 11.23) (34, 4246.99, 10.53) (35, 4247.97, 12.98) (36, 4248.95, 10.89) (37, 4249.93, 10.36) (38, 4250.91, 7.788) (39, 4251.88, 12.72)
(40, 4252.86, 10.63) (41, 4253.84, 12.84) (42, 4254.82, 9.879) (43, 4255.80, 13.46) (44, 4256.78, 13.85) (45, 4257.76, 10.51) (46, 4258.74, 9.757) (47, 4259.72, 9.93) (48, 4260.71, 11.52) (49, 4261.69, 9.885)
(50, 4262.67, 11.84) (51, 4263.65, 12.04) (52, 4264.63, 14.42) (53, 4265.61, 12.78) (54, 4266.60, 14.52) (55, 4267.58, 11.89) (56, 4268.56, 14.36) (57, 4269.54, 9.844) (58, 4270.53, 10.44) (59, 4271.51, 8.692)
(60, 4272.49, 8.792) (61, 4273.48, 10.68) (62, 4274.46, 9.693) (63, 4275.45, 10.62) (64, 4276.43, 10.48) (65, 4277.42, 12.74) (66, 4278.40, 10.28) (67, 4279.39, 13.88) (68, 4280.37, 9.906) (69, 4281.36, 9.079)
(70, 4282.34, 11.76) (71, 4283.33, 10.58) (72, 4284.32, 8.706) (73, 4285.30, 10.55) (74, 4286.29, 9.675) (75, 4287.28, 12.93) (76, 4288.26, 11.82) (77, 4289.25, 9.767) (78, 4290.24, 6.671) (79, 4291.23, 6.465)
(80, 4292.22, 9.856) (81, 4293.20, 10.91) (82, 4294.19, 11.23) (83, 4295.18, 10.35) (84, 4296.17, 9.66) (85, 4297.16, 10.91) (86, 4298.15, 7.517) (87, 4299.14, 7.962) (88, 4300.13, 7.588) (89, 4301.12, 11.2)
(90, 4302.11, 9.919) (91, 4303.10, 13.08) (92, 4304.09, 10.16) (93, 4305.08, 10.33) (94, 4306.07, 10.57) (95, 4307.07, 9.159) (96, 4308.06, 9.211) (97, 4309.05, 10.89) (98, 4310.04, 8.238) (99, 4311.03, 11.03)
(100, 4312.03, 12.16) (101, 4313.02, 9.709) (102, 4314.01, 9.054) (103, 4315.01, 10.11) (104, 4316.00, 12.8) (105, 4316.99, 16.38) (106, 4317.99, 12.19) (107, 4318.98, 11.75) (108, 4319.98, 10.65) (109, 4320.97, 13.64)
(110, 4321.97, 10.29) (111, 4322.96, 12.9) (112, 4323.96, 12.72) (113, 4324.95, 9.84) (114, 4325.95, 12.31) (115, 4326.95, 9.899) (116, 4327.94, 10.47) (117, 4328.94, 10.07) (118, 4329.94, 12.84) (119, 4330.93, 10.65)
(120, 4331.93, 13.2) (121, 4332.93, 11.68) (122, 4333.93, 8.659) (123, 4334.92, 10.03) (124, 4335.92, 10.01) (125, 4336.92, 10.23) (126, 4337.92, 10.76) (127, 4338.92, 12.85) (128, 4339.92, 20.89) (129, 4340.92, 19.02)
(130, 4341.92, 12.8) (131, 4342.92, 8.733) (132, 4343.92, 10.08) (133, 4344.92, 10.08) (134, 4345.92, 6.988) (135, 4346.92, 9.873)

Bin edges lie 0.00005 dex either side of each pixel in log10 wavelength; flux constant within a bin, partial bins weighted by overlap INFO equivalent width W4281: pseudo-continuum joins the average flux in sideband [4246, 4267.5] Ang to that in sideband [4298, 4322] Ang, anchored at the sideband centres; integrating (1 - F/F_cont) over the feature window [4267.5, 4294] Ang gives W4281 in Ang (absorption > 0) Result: 1.8 Ang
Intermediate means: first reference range 11.6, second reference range 10.7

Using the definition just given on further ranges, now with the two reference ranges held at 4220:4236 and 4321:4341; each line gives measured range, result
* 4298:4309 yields 1.65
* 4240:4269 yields -1.79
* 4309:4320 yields 0.36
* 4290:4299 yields 1.69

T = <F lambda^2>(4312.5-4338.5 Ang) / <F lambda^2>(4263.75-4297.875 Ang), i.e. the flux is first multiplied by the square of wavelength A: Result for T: 1.07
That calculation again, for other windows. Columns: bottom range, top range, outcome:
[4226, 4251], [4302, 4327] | 1.05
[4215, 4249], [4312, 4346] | 1.10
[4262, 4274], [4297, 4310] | 0.85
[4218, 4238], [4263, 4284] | 1.06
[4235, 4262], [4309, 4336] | 1.03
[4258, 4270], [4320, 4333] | 1.00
